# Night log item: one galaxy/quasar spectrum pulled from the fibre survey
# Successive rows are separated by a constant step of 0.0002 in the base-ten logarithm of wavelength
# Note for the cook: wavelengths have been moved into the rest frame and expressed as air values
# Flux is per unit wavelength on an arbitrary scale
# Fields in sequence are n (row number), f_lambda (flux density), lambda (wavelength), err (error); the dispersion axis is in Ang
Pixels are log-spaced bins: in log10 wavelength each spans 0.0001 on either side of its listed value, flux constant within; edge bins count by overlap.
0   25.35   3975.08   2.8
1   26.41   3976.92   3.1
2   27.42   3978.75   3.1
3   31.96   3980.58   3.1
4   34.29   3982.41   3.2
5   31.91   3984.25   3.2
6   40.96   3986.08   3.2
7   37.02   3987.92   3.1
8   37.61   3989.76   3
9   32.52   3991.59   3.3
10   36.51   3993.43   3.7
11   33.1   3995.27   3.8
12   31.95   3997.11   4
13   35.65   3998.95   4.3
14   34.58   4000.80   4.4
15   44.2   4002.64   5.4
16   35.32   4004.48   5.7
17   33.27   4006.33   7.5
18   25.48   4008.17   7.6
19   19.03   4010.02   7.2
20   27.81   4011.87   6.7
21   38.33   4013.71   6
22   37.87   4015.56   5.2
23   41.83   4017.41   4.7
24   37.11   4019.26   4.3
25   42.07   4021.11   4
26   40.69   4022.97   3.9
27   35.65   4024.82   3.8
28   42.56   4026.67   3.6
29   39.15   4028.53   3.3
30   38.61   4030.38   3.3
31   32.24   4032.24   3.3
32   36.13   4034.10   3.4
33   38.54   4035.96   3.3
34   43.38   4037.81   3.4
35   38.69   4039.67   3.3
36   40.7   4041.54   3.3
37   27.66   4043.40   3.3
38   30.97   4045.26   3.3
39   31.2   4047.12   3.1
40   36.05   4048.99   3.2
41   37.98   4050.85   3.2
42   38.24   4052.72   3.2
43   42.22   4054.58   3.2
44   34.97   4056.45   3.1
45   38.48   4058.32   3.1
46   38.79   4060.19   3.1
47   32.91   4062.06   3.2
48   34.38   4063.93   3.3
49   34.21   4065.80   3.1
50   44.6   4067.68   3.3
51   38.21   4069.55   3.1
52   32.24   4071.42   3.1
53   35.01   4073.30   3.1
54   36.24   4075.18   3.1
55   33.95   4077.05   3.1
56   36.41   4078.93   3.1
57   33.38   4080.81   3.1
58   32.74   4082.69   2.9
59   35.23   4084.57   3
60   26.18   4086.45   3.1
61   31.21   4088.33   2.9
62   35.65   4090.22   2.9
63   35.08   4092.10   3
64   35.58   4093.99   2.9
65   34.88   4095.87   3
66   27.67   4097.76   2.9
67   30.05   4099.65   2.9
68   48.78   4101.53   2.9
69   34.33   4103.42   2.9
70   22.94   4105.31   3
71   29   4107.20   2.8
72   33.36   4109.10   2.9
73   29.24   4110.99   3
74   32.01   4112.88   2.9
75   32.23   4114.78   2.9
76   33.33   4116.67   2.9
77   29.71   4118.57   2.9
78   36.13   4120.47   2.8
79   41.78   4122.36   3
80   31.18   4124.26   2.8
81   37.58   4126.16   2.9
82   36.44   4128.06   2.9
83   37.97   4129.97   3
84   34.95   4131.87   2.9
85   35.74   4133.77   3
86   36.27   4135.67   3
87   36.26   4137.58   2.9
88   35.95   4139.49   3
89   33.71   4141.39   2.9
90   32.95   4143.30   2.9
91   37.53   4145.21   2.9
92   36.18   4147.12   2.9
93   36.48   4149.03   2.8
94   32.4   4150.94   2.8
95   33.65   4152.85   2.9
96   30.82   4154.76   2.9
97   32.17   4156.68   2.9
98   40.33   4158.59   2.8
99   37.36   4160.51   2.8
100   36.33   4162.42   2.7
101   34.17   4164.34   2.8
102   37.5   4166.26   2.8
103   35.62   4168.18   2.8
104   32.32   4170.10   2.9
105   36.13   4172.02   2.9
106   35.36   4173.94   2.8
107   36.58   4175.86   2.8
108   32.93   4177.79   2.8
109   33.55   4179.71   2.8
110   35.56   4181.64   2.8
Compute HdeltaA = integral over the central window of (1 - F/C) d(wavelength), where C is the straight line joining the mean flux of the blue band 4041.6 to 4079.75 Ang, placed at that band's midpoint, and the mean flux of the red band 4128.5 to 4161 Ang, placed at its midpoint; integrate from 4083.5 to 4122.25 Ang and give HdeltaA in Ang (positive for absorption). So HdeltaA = 3.0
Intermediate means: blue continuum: 35.9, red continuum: 35.3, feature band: 32.8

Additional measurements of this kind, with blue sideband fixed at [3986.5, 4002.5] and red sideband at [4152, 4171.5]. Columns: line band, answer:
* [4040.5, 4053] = 0.3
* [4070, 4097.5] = 1.2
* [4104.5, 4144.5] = 1.5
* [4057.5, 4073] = -0.6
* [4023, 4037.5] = -1.1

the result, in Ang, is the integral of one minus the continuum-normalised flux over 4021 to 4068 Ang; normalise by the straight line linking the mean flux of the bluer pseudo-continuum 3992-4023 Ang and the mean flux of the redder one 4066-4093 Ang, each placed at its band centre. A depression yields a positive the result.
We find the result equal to -3.3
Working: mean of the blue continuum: 34.8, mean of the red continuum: 34.7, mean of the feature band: 37.2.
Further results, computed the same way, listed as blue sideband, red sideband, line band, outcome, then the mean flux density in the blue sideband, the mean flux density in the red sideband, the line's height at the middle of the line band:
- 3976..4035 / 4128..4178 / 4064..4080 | -0.5 Ang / 35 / 35.3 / 35.1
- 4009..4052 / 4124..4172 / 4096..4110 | 1.3 Ang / 36.3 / 35.3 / 35.7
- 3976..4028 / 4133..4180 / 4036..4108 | -0.2 Ang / 34.8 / 35.2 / 35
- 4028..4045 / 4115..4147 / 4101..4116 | 1.5 Ang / 36.9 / 35.4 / 35.8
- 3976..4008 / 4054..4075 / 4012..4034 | -1.8 Ang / 34.2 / 36.8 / 35.3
